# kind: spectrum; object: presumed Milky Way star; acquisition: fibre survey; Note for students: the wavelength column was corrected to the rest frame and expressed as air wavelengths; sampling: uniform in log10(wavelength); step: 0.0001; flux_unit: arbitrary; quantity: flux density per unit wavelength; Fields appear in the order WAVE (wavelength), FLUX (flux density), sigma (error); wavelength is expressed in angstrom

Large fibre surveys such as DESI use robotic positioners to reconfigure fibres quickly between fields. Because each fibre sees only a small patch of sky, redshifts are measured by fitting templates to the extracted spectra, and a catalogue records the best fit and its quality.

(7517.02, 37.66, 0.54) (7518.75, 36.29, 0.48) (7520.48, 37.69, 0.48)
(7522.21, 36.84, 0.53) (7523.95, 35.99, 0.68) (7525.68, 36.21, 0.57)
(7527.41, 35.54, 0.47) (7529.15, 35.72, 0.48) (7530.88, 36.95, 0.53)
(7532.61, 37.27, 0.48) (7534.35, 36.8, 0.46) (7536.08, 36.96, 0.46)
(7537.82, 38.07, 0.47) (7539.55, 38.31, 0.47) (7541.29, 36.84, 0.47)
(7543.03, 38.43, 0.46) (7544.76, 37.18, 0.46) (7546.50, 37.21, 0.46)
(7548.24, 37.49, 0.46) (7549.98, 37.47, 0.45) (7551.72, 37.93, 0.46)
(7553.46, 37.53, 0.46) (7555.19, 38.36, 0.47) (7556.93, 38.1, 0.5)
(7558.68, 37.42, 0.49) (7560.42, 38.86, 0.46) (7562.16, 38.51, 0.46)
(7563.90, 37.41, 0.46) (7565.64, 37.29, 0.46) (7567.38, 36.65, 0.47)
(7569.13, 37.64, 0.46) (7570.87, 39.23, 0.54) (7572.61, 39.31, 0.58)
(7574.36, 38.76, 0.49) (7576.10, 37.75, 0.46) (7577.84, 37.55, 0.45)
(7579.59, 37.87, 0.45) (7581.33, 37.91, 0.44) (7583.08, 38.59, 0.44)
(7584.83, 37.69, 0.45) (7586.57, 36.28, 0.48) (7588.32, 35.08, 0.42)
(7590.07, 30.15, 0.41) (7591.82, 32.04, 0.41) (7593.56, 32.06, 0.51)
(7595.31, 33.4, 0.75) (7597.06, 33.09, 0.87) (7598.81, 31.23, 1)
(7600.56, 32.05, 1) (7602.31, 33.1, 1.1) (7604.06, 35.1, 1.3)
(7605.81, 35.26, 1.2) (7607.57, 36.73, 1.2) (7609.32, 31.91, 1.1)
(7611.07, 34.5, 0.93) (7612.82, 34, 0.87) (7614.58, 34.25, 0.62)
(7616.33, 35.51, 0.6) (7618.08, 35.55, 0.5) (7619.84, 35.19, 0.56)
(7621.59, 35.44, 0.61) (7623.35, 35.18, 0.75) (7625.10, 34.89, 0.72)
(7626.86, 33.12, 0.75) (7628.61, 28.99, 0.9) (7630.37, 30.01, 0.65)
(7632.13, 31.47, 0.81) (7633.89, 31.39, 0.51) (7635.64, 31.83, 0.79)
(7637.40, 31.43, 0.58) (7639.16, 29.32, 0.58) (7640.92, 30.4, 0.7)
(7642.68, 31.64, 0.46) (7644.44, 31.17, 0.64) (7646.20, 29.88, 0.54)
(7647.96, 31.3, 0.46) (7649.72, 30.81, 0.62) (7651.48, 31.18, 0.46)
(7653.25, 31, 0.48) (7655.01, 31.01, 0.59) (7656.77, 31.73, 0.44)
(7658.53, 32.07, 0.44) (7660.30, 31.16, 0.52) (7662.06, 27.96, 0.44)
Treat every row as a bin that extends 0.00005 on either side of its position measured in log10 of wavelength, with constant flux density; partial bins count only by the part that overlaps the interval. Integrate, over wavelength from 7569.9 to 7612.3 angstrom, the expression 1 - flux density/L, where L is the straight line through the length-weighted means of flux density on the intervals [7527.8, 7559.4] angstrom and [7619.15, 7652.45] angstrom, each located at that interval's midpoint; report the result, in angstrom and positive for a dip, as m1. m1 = -0.89 angstrom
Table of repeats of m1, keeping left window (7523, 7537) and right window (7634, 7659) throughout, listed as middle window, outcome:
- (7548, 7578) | -2.65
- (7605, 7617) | -0.69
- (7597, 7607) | -0.10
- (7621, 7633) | -0.26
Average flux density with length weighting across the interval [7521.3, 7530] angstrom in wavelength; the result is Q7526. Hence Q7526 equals 36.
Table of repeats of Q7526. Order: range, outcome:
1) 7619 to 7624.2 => 35.3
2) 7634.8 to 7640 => 30.8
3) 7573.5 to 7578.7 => 38.1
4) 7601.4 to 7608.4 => 35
